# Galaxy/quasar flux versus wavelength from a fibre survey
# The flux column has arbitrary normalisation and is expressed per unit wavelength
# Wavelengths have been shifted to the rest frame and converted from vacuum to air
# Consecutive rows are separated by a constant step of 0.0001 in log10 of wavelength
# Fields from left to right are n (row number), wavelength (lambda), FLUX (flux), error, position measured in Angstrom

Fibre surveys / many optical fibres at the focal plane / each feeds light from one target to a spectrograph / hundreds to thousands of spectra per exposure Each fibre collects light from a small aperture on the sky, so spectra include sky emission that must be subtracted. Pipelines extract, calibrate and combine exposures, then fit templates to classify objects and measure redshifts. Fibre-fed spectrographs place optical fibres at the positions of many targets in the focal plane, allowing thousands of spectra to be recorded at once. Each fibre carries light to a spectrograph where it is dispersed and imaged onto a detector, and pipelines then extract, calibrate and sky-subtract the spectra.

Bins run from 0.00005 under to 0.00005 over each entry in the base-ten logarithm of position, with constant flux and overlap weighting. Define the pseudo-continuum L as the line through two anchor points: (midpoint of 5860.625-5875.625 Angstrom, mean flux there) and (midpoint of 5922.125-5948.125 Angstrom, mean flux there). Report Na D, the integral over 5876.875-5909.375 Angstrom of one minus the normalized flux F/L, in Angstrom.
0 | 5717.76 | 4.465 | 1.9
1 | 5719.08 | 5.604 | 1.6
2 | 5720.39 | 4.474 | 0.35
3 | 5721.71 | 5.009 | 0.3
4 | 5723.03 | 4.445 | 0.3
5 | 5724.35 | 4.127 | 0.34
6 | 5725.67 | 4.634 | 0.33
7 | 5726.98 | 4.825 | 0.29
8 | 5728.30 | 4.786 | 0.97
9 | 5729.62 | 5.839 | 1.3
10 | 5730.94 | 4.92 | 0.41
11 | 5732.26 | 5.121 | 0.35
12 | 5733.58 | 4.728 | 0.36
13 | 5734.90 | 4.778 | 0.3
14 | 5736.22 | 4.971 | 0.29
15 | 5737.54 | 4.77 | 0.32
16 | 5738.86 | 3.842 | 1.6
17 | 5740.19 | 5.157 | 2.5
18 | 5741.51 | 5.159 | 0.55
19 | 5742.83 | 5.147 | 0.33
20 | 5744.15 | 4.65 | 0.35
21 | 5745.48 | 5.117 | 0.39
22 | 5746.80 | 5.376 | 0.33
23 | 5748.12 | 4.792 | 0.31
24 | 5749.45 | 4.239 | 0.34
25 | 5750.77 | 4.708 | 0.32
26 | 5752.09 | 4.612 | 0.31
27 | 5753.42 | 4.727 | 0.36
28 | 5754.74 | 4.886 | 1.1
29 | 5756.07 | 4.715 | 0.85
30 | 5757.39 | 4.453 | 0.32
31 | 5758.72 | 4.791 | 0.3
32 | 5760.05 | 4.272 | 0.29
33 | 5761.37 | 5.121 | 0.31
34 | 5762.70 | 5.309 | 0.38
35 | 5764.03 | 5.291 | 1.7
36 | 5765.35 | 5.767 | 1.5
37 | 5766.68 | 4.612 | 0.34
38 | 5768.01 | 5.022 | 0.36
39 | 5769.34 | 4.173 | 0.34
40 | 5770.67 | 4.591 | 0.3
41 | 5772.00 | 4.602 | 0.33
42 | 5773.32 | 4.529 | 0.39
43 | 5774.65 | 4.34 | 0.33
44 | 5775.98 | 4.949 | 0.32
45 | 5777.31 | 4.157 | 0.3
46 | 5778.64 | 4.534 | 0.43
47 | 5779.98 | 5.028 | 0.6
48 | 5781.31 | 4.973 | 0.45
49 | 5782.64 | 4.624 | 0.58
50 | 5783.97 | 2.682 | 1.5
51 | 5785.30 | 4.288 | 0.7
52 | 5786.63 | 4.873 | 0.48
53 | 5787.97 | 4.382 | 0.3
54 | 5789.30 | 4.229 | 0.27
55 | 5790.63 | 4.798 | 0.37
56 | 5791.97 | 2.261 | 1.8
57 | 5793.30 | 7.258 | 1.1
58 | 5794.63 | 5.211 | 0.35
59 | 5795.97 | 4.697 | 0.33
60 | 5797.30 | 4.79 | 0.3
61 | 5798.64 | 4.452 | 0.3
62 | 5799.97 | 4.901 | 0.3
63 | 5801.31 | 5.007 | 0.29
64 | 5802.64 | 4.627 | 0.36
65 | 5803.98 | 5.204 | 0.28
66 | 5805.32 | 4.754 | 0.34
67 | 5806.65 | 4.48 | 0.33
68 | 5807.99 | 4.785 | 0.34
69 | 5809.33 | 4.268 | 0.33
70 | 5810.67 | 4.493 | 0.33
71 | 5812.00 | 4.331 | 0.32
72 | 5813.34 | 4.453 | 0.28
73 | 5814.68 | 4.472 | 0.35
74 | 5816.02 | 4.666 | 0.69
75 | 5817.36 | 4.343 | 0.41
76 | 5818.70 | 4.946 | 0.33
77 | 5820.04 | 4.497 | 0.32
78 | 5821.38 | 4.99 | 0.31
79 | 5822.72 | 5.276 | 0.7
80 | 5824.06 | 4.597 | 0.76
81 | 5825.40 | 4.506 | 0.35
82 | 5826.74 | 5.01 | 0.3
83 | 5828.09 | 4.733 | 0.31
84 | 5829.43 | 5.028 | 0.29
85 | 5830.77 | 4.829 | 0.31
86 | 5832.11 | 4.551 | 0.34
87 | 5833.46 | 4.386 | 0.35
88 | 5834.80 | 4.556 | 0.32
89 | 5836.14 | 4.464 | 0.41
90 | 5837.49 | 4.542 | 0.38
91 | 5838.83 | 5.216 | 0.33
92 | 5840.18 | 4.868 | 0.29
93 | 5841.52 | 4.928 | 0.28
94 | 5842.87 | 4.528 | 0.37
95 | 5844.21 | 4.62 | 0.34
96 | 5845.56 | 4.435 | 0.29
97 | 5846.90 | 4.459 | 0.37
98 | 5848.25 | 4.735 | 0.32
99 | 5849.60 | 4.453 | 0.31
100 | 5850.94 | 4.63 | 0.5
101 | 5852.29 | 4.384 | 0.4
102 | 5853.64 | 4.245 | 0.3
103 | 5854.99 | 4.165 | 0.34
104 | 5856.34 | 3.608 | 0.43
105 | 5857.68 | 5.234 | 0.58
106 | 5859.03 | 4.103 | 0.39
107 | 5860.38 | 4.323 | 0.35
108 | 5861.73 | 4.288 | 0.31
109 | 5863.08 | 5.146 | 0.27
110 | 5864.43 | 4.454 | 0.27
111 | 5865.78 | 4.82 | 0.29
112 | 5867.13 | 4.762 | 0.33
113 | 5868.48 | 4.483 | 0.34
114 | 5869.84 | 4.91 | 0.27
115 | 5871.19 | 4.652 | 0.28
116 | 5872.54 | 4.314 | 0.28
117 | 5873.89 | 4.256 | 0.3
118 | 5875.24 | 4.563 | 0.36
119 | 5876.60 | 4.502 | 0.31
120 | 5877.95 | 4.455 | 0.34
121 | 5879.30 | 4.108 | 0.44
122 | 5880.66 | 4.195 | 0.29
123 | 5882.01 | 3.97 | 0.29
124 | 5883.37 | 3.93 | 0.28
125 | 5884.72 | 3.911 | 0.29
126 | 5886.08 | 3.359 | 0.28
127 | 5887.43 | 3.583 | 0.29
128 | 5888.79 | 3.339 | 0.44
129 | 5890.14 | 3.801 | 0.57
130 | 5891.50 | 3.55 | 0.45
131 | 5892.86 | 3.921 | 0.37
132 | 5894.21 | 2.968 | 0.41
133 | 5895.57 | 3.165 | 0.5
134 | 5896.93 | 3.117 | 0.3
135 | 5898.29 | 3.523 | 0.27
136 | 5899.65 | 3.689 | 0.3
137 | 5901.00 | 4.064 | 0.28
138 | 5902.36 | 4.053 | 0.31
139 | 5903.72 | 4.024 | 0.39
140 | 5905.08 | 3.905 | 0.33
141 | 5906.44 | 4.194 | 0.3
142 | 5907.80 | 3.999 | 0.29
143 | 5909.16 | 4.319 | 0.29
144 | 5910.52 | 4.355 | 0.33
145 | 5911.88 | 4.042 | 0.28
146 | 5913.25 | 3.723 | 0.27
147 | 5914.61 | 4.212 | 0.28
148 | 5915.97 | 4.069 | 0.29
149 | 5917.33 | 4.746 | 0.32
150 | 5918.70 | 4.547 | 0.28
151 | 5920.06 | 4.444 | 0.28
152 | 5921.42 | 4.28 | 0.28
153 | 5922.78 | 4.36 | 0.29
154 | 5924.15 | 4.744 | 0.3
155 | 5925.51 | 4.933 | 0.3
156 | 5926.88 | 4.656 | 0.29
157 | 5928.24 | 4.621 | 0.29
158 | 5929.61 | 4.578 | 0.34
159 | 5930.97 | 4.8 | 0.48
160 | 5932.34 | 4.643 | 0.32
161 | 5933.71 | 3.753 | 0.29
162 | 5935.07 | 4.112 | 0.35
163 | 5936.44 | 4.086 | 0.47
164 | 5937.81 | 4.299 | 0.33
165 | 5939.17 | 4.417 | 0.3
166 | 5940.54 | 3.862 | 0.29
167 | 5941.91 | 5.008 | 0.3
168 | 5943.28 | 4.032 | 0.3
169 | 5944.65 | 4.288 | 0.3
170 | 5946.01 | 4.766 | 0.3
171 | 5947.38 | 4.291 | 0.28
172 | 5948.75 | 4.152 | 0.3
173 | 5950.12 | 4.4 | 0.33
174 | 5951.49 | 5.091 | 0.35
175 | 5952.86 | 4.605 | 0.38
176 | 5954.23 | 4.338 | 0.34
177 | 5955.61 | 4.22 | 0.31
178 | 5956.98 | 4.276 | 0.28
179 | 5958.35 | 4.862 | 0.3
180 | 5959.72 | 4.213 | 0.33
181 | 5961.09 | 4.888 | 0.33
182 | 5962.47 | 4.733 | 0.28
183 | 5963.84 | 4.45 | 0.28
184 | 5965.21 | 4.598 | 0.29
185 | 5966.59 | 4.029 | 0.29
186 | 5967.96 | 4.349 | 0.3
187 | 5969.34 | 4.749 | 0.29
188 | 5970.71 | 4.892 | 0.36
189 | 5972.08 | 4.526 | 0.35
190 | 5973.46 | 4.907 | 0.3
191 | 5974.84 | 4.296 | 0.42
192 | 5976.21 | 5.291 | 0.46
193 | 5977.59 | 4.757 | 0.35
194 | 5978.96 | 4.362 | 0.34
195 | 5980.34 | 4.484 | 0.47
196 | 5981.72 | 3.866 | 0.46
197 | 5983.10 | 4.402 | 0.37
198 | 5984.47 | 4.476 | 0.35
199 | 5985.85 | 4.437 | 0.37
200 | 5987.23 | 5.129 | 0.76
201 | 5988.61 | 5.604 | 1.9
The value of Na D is 5.28 Angstrom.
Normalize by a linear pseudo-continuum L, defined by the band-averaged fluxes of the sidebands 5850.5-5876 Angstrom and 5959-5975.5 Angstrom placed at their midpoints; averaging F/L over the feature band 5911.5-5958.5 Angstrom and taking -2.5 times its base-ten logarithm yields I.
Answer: 0.03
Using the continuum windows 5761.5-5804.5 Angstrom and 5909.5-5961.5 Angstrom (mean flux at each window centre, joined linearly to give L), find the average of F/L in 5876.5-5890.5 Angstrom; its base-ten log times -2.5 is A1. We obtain 0.16 mag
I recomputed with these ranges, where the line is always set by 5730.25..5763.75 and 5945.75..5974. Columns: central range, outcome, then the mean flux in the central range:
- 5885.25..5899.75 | 0.32 mag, 3.45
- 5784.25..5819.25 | 0.03 mag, 4.63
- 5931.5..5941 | 0.09 mag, 4.18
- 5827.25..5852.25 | 0.01 mag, 4.66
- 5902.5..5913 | 0.13 mag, 4.1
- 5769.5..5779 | 0.06 mag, 4.51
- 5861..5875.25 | 0.01 mag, 4.61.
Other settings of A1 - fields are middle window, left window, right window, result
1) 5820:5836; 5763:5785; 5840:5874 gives -0.04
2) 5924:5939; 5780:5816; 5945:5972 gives 0.02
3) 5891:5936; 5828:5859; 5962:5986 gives 0.11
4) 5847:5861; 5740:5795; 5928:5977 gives 0.05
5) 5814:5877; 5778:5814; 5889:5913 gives -0.09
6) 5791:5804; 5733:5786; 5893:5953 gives -0.05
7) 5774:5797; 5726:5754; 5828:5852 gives 0.05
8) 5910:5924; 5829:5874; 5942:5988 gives 0.06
